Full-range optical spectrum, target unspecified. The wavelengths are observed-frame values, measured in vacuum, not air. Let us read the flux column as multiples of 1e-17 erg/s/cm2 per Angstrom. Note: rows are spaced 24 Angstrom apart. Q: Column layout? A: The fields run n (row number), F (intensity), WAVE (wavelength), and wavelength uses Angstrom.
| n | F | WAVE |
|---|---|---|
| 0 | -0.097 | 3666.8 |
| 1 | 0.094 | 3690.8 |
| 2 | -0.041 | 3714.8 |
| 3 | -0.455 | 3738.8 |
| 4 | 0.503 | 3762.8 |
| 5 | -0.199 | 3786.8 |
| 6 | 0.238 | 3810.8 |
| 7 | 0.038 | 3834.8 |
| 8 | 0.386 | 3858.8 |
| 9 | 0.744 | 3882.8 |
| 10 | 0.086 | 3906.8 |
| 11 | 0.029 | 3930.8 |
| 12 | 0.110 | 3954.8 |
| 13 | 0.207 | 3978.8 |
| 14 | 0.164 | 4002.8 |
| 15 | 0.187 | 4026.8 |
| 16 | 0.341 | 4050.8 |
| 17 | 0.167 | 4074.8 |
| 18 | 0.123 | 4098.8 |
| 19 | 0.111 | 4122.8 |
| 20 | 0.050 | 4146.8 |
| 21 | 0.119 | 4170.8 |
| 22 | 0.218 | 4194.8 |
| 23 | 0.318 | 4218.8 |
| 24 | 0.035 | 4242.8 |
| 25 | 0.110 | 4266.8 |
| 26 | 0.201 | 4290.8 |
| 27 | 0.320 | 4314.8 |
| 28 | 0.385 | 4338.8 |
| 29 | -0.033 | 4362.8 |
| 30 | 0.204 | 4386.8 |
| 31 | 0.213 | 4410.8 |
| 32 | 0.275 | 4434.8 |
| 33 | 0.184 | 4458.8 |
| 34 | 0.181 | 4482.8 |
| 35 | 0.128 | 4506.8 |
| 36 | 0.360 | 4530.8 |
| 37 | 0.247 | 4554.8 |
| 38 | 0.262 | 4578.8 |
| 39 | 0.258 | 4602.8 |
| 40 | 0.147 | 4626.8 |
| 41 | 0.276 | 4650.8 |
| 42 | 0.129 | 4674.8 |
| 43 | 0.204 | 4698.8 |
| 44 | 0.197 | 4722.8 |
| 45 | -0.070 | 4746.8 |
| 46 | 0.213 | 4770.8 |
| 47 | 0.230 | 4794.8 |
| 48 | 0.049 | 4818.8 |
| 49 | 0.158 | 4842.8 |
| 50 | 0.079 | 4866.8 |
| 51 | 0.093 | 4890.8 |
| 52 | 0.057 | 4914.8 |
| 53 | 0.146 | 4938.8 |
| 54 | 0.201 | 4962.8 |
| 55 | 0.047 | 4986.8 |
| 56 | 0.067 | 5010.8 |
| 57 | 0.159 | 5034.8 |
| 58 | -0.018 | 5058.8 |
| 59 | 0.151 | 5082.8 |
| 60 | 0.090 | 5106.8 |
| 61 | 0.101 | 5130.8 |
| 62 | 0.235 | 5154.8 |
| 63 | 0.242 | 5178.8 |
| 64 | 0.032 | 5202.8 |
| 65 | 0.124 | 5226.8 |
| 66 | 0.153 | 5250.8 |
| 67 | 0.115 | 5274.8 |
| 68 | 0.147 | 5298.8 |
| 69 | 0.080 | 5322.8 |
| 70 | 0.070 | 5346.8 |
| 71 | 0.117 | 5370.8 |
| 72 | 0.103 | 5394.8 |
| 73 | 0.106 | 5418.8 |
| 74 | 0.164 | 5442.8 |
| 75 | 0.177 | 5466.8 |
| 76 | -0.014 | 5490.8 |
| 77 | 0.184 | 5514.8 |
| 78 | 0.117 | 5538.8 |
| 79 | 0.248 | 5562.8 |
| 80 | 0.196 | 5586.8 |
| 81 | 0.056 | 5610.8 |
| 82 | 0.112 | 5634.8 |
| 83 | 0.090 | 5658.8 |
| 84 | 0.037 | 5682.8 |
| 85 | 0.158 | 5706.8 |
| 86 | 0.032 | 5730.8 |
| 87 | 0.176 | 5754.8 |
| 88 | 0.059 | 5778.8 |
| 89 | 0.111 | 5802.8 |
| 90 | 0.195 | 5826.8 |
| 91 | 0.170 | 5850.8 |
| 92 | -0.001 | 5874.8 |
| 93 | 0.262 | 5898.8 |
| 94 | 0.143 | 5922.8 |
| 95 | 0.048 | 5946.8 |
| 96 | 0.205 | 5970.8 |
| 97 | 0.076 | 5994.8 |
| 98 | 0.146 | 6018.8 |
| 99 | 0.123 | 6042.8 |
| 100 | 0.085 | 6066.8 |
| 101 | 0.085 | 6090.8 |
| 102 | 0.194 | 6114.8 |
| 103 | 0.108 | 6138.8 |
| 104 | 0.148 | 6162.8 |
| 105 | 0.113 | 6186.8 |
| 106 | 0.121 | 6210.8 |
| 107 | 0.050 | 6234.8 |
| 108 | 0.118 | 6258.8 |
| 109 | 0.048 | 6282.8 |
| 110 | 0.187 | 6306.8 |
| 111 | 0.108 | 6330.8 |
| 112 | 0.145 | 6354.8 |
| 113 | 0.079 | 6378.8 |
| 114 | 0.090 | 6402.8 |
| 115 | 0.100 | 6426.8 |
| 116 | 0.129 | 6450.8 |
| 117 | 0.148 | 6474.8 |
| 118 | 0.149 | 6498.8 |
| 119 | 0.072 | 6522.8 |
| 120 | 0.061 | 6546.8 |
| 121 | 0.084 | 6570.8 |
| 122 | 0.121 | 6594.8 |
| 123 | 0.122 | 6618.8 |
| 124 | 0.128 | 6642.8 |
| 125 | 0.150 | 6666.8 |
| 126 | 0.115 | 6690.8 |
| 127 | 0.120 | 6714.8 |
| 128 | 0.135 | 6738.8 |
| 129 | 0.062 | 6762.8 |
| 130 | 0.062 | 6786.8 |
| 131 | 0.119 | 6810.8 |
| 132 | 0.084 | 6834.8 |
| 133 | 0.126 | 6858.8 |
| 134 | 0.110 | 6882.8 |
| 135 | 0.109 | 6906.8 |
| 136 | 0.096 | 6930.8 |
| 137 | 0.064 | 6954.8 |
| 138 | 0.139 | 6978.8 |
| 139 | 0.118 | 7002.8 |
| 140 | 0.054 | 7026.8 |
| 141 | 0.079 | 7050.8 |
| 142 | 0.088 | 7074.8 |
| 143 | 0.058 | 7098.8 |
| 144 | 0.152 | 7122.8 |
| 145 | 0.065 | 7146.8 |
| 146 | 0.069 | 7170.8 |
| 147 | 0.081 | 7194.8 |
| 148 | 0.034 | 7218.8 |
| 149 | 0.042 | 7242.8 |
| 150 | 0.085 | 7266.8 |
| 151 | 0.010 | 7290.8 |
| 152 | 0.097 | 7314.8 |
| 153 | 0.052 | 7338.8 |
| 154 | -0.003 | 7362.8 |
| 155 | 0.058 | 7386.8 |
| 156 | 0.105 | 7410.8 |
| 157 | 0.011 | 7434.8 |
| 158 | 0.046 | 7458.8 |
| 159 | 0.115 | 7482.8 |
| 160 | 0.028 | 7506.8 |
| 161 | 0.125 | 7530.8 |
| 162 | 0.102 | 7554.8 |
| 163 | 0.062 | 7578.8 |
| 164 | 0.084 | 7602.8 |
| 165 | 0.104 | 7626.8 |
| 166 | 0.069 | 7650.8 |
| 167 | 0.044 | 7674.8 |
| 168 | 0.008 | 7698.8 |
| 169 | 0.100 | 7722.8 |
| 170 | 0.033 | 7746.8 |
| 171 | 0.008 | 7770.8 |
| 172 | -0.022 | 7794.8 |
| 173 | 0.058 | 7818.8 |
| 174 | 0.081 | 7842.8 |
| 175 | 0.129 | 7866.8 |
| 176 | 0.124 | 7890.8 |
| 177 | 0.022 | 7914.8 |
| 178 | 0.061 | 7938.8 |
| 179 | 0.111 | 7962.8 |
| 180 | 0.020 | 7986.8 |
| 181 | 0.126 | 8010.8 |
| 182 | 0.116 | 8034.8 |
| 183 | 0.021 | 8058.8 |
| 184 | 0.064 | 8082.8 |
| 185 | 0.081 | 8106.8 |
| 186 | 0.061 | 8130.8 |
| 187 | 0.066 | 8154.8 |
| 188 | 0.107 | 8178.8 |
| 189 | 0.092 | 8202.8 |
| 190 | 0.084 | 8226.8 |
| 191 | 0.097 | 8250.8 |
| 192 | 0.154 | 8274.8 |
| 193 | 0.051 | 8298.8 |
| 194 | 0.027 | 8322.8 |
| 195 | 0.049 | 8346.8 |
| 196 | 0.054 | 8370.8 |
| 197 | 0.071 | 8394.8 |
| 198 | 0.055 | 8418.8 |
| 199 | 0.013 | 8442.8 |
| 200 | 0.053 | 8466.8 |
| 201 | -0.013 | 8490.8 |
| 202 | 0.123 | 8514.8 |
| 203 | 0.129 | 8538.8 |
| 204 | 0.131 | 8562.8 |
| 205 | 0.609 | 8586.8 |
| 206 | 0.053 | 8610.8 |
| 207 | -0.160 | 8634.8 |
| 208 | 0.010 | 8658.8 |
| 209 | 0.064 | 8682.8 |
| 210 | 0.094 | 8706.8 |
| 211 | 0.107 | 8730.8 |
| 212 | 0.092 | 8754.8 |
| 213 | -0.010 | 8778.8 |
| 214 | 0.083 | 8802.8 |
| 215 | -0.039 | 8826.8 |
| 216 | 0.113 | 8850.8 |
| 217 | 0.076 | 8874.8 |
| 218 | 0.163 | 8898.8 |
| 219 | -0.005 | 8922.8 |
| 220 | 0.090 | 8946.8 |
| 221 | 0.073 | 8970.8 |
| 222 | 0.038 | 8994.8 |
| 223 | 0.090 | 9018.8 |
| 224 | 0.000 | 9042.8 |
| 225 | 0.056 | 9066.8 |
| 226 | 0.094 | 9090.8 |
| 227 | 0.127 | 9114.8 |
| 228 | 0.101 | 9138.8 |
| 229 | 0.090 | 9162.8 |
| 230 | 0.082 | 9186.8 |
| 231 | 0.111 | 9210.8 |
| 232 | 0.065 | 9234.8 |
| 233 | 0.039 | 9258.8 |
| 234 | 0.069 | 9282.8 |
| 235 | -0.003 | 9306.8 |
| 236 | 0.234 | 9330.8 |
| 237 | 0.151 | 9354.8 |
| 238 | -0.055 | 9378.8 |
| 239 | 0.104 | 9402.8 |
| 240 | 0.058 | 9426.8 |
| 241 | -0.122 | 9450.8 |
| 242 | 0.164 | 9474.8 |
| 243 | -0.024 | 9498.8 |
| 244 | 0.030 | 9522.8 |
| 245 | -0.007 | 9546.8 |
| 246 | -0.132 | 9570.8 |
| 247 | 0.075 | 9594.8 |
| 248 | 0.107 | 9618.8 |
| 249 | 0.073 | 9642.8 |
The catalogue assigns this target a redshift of 1.301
